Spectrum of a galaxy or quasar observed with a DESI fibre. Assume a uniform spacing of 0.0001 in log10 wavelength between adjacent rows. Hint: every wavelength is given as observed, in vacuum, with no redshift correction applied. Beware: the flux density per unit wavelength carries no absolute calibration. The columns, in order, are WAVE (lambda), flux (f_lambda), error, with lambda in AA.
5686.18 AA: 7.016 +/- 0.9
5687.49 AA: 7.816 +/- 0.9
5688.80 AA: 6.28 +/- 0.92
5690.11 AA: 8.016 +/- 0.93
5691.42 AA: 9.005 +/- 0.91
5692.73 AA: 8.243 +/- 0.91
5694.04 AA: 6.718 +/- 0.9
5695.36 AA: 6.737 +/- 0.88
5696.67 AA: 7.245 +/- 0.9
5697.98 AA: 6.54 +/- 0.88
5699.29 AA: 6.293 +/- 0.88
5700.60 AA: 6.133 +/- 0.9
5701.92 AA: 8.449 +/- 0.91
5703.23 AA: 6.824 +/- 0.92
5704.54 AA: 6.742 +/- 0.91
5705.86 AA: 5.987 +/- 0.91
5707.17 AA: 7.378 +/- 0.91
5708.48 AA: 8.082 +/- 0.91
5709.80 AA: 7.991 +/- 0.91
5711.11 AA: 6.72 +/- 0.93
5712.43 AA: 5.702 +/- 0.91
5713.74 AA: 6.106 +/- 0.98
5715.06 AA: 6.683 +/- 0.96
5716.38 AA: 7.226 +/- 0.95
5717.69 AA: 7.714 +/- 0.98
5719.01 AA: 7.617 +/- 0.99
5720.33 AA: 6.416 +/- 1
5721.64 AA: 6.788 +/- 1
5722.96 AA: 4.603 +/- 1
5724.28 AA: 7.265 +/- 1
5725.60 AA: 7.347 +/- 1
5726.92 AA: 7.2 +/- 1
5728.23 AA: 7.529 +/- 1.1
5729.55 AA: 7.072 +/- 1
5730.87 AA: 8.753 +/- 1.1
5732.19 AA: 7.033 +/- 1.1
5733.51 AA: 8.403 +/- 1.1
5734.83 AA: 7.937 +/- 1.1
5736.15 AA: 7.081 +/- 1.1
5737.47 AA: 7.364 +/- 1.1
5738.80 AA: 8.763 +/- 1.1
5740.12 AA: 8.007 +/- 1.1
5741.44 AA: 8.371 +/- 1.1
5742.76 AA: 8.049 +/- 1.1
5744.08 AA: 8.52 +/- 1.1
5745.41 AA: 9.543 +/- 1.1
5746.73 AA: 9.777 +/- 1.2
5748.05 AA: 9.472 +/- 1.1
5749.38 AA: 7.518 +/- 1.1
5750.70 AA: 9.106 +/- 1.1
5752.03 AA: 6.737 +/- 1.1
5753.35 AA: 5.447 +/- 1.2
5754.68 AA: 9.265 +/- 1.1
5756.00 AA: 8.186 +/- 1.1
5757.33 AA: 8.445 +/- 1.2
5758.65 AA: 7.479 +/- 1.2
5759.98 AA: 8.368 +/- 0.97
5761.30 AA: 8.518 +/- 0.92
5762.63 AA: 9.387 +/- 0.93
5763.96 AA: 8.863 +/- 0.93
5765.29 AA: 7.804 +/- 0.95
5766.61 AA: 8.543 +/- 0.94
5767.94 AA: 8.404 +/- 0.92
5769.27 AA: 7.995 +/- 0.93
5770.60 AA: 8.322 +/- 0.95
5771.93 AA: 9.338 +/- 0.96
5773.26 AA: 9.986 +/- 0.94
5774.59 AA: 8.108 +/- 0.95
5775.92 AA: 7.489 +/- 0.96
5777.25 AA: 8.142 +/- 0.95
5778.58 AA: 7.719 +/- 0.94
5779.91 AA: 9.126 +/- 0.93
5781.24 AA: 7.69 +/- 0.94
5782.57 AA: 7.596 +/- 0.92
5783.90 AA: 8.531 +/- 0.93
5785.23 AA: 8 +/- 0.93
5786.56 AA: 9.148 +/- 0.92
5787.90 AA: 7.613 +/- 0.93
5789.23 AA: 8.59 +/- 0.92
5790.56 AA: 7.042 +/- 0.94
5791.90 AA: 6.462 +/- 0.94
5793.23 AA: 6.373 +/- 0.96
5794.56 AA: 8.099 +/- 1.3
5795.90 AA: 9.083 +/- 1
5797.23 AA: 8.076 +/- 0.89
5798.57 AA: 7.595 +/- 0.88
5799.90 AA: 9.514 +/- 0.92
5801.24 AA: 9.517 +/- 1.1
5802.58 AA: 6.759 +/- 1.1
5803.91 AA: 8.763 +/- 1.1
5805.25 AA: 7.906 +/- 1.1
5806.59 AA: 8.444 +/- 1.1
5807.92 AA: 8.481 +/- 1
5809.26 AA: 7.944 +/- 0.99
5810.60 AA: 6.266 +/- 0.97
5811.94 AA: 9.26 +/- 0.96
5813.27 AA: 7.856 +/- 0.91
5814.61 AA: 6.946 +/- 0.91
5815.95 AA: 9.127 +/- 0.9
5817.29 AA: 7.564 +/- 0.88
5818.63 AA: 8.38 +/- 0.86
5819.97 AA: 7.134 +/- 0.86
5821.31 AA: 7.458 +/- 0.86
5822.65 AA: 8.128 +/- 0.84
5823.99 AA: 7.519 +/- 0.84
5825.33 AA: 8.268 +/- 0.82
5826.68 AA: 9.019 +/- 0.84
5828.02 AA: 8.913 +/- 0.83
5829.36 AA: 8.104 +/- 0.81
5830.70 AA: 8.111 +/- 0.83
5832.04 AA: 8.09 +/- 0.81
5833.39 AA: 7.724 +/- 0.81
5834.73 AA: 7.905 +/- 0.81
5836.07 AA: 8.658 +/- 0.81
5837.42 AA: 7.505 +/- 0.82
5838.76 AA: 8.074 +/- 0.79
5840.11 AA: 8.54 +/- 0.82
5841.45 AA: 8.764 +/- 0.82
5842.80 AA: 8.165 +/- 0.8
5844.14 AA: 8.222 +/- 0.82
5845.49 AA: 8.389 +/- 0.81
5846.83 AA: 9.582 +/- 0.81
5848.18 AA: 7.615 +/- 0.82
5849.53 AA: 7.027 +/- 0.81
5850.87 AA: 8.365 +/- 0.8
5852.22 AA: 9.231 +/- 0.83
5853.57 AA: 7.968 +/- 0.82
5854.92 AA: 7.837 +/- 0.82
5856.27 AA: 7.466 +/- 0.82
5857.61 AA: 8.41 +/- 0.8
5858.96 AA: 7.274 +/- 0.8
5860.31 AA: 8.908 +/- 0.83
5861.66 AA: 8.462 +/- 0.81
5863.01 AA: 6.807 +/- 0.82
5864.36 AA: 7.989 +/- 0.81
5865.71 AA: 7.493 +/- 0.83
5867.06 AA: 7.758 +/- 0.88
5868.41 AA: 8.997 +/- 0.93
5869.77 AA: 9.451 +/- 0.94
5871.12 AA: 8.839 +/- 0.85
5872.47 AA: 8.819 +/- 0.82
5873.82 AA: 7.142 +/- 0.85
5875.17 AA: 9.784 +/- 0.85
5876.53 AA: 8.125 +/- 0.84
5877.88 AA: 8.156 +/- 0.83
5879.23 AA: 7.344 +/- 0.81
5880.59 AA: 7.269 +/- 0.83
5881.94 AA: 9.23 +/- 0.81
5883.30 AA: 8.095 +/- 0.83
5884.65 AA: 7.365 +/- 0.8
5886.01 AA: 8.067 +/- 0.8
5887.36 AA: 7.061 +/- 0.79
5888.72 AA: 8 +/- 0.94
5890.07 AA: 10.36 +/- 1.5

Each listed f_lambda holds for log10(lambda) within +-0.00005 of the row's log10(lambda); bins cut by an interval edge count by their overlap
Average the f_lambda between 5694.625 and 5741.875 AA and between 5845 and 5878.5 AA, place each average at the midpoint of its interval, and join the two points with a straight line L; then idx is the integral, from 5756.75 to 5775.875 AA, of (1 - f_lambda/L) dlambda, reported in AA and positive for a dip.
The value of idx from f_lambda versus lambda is -2.5 AA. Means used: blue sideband 7.16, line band 8.51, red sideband 8.24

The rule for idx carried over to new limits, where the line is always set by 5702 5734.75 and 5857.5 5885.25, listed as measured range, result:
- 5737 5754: -2.18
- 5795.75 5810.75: -1.05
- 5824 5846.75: -1.07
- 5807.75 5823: -0.15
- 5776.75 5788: -0.98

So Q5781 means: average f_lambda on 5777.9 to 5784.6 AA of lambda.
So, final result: 8.14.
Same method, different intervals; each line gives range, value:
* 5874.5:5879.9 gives 8.35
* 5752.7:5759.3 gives 7.77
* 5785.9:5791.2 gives 8.1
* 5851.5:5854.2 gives 8.59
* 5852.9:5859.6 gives 7.8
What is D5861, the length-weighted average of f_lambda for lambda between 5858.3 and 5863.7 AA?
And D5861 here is 7.86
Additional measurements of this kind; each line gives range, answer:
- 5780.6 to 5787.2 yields 8.2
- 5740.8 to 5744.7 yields 8.32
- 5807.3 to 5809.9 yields 8.2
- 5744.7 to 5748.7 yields 9.58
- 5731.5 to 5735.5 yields 7.8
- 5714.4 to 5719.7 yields 7.3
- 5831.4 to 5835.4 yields 7.9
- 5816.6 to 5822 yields 7.64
